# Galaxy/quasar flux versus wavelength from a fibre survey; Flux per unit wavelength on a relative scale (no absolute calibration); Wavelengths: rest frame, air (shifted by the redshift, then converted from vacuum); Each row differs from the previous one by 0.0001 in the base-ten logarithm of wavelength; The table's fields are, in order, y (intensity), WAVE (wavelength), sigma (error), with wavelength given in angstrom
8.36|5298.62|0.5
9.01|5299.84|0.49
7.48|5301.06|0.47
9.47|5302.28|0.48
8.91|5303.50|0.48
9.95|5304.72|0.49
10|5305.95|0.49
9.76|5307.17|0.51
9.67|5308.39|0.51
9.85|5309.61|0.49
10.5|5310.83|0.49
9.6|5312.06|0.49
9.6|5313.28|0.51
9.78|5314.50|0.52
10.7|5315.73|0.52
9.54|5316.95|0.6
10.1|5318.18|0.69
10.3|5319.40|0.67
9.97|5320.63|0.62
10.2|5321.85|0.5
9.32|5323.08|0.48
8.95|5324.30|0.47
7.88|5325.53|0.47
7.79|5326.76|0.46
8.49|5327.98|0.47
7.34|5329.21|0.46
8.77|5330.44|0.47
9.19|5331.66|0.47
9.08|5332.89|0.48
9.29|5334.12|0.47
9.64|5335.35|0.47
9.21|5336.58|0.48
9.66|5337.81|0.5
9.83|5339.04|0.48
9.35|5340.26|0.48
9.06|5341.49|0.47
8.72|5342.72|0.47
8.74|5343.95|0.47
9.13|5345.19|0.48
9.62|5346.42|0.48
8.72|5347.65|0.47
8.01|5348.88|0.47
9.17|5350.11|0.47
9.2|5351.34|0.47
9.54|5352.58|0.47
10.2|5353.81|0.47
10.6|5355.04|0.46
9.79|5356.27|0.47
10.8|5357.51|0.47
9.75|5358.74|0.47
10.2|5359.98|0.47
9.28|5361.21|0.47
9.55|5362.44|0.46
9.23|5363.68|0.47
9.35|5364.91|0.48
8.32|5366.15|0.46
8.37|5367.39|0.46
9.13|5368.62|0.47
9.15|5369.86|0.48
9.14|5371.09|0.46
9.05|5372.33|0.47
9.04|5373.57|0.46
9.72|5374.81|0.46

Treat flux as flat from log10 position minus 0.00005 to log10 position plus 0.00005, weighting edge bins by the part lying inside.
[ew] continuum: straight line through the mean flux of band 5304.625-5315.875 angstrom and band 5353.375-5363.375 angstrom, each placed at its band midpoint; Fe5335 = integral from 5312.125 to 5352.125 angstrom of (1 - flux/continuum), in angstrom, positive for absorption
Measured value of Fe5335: 3.0 angstrom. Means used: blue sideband 9.9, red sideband 9.99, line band 9.2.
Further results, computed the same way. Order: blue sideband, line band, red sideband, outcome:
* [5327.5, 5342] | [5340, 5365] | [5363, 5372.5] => -1.1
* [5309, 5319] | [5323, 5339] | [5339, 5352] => 1.0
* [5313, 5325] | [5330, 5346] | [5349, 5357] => 0.9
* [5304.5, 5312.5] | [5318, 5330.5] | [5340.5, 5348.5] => 0.7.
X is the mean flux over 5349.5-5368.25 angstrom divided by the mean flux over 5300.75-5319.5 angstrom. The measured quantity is 0.98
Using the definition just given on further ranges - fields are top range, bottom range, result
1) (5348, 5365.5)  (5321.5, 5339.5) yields 1.07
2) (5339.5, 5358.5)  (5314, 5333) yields 1.02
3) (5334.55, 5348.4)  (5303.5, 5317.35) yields 0.94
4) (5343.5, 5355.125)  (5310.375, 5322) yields 0.92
